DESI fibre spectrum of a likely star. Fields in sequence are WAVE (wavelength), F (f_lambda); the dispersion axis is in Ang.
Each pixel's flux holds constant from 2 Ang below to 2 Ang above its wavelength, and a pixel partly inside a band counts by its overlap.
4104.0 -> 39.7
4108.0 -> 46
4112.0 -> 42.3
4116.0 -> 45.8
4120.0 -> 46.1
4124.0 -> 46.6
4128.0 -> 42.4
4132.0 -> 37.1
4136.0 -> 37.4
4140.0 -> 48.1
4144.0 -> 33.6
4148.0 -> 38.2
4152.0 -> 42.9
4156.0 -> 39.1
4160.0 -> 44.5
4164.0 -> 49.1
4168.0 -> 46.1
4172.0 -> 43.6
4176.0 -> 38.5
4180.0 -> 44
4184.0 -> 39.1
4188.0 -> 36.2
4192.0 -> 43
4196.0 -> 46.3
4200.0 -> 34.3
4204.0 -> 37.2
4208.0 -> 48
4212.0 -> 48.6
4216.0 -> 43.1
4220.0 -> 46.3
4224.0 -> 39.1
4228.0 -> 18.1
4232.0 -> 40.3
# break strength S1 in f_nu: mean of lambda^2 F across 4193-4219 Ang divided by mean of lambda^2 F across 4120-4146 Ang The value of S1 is 1.1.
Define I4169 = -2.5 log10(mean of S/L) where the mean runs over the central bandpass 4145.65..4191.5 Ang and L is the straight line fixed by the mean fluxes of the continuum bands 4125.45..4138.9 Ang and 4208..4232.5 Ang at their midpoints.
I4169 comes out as -0.05 mag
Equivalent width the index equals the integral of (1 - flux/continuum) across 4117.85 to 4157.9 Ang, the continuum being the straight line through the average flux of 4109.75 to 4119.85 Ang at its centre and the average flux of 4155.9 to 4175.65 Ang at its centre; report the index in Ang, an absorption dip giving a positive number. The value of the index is 3.0 Ang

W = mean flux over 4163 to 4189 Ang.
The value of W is 42.3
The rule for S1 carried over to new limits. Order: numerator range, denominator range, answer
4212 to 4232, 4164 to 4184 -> 0.90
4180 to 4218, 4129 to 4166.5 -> 1.04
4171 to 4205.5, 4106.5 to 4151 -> 0.98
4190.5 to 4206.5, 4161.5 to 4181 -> 0.92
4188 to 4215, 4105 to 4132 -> 1.00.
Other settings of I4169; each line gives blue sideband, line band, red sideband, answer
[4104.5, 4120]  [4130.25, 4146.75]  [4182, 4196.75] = 0.108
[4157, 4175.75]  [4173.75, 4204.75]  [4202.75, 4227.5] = 0.096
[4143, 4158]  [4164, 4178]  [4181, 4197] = -0.096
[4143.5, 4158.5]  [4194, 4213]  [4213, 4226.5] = -0.025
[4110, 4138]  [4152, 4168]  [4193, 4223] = -0.036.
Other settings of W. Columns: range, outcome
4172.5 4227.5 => 41.2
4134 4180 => 42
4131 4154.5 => 39.6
